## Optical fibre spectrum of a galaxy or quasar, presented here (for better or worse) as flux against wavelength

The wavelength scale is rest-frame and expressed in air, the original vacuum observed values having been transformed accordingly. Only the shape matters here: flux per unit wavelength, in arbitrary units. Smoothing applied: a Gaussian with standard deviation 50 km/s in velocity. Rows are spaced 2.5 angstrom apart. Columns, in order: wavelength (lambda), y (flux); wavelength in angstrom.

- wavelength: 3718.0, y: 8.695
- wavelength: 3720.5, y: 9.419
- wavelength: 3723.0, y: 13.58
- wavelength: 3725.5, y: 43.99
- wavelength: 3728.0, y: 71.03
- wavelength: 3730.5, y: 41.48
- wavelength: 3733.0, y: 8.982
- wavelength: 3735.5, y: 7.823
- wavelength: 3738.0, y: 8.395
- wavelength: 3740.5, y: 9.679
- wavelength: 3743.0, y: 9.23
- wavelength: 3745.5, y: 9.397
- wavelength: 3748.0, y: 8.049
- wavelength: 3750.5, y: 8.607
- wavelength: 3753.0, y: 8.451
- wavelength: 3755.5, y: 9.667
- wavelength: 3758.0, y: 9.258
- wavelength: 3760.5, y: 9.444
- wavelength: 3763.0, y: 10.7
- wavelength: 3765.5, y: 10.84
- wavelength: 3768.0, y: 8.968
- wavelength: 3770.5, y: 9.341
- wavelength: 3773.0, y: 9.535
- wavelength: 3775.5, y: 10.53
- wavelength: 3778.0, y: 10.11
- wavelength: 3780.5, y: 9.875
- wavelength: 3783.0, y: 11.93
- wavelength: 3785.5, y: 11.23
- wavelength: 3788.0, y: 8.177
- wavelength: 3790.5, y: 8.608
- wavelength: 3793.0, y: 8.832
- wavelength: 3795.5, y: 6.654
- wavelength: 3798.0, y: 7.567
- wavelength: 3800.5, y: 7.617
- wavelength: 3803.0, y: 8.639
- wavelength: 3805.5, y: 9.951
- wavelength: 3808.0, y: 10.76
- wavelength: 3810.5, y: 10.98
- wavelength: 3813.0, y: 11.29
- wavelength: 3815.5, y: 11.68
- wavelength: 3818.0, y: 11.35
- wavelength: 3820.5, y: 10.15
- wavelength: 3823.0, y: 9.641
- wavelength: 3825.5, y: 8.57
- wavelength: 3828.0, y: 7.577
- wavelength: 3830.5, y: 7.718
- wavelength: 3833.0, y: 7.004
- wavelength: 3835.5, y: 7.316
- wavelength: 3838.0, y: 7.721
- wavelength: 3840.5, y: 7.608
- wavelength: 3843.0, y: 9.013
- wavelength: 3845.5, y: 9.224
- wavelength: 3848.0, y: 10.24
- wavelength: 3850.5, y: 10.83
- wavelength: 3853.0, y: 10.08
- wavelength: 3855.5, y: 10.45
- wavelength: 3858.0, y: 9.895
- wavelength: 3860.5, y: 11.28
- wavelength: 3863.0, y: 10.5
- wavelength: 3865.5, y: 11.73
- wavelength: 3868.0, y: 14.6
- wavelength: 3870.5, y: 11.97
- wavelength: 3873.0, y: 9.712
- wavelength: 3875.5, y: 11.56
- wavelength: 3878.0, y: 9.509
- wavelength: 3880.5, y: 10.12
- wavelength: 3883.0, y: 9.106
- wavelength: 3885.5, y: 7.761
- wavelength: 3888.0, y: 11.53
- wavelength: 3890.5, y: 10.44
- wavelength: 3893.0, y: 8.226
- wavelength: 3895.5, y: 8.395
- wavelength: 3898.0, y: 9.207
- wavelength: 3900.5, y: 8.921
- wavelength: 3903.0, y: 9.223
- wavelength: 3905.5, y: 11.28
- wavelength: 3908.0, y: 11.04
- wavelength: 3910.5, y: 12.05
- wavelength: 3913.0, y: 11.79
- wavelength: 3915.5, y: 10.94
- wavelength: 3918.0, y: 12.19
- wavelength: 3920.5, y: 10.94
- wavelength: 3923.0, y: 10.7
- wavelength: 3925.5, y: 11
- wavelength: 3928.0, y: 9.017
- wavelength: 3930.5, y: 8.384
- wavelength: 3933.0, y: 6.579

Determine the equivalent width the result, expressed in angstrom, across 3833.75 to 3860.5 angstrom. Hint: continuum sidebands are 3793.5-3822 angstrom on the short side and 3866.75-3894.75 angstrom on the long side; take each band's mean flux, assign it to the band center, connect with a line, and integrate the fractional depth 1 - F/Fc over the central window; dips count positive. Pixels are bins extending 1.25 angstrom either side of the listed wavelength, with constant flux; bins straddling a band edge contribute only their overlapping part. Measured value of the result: 2.0 angstrom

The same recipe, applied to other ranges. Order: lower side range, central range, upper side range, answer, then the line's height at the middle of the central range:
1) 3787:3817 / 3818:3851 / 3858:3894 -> 3.74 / 9.83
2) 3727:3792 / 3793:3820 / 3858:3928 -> 5.33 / 12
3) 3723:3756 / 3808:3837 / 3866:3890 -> 9.48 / 13.9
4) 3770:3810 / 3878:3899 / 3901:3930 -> 2.27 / 10.5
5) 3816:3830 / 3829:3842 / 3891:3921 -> 2.85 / 9.61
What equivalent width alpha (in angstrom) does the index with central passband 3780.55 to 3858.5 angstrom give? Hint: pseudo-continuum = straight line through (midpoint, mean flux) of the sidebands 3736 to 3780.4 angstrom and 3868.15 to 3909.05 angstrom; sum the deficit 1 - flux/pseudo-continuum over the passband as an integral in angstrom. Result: 3.1 angstrom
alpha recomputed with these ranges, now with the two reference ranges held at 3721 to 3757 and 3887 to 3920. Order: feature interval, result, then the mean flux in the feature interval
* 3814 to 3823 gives 2.2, 10.9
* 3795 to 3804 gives 4.5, 7.67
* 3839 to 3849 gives 3.2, 8.96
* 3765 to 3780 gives 6.1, 9.84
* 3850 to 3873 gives 2.2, 11.2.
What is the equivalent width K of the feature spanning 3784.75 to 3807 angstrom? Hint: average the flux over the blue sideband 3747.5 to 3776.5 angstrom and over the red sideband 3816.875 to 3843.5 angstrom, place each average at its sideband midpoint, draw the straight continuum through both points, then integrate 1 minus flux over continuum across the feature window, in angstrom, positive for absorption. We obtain 1.1 angstrom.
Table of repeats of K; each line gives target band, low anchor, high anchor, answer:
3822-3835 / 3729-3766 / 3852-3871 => 3.87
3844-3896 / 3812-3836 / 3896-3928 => -2.01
